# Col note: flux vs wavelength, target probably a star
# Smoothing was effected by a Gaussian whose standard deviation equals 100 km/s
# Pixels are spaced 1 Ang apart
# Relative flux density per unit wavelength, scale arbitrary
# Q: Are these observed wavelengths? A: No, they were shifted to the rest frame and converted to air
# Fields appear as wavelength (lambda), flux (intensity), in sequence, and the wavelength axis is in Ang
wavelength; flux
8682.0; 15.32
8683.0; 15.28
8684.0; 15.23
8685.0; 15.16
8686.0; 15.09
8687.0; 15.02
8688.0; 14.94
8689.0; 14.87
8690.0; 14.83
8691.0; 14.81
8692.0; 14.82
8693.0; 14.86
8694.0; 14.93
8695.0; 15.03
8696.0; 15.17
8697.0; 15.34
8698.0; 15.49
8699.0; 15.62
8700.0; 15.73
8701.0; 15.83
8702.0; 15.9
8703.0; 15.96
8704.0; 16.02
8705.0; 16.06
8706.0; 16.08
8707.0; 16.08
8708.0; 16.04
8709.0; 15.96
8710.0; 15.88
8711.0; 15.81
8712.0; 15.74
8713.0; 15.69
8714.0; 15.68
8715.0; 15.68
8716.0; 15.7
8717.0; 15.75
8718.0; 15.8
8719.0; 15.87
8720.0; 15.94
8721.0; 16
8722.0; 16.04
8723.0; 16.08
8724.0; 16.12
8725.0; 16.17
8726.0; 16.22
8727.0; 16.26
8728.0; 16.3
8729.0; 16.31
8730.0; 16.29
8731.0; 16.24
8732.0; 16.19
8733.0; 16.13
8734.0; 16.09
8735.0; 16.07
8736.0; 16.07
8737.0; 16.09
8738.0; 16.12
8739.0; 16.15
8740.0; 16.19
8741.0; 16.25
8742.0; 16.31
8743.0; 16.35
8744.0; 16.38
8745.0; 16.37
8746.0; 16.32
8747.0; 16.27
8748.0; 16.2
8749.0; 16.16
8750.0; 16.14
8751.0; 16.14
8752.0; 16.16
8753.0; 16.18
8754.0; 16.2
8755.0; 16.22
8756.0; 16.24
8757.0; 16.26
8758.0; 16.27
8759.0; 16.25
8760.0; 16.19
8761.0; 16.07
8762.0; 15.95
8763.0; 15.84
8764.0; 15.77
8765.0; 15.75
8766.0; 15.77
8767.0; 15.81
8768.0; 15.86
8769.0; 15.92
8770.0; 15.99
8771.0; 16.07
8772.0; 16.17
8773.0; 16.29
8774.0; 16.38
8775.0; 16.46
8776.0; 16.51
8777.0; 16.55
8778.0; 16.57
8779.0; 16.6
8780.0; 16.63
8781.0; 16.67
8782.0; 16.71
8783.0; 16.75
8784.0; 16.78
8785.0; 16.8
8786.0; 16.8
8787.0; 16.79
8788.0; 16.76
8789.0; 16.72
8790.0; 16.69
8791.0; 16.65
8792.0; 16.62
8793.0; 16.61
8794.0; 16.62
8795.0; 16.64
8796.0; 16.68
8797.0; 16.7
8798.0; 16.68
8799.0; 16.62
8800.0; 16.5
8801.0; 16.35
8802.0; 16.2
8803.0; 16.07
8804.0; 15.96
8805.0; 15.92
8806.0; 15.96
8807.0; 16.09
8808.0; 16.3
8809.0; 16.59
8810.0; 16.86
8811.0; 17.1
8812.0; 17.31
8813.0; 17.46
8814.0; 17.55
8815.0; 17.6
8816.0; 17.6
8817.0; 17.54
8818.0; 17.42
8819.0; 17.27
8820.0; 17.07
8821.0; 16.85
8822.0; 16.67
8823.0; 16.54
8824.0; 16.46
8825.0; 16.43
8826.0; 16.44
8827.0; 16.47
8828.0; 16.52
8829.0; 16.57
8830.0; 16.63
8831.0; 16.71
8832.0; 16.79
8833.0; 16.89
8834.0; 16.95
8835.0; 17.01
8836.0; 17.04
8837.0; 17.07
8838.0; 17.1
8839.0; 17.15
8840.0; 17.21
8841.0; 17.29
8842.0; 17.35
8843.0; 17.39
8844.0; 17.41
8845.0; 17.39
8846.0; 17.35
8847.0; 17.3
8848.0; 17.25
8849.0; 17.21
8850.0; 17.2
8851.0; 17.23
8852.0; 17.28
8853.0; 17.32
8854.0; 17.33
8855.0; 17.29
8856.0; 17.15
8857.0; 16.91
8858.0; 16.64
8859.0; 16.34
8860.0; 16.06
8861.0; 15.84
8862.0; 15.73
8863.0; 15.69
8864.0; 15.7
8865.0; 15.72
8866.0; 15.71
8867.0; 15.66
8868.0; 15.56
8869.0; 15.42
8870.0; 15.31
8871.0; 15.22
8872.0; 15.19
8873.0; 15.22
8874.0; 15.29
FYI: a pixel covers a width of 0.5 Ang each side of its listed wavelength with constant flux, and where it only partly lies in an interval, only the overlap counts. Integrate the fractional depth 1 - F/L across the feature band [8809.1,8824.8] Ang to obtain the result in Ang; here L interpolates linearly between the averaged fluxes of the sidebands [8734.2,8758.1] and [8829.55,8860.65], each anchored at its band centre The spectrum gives -0.28 Ang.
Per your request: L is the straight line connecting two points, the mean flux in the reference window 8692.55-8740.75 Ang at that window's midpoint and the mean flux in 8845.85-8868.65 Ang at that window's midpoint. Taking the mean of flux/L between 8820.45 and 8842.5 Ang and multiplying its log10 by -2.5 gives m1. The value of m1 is -0.02 mag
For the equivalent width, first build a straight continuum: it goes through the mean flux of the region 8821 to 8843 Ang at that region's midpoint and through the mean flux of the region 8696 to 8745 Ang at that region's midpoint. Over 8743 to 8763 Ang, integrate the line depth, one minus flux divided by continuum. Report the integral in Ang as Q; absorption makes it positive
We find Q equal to 0.0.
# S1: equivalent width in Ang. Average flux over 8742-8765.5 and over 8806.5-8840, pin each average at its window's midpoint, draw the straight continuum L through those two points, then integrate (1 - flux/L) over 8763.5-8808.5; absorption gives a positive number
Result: 0.3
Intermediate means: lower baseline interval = 16.2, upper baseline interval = 16.9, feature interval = 16.4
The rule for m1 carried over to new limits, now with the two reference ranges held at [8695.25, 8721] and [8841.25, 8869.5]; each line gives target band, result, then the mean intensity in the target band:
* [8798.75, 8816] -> -0.017 mag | 16.6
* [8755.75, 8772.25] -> 0.008 mag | 16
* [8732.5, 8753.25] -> -0.014 mag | 16.2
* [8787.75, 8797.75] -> -0.025 mag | 16.7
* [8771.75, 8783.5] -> -0.022 mag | 16.5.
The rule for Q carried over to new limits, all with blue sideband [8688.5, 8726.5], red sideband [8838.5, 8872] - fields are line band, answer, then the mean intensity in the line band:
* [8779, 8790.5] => -0.4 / 16.7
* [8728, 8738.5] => -0.2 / 16.2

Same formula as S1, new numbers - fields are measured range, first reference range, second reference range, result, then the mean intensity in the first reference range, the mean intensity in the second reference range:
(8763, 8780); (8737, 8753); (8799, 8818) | 0.29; 16.2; 16.7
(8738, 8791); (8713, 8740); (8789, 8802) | 0.17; 16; 16.6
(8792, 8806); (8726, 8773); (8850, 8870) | -0.16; 16.1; 16.3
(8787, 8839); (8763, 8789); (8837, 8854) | 0.31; 16.4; 17.3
